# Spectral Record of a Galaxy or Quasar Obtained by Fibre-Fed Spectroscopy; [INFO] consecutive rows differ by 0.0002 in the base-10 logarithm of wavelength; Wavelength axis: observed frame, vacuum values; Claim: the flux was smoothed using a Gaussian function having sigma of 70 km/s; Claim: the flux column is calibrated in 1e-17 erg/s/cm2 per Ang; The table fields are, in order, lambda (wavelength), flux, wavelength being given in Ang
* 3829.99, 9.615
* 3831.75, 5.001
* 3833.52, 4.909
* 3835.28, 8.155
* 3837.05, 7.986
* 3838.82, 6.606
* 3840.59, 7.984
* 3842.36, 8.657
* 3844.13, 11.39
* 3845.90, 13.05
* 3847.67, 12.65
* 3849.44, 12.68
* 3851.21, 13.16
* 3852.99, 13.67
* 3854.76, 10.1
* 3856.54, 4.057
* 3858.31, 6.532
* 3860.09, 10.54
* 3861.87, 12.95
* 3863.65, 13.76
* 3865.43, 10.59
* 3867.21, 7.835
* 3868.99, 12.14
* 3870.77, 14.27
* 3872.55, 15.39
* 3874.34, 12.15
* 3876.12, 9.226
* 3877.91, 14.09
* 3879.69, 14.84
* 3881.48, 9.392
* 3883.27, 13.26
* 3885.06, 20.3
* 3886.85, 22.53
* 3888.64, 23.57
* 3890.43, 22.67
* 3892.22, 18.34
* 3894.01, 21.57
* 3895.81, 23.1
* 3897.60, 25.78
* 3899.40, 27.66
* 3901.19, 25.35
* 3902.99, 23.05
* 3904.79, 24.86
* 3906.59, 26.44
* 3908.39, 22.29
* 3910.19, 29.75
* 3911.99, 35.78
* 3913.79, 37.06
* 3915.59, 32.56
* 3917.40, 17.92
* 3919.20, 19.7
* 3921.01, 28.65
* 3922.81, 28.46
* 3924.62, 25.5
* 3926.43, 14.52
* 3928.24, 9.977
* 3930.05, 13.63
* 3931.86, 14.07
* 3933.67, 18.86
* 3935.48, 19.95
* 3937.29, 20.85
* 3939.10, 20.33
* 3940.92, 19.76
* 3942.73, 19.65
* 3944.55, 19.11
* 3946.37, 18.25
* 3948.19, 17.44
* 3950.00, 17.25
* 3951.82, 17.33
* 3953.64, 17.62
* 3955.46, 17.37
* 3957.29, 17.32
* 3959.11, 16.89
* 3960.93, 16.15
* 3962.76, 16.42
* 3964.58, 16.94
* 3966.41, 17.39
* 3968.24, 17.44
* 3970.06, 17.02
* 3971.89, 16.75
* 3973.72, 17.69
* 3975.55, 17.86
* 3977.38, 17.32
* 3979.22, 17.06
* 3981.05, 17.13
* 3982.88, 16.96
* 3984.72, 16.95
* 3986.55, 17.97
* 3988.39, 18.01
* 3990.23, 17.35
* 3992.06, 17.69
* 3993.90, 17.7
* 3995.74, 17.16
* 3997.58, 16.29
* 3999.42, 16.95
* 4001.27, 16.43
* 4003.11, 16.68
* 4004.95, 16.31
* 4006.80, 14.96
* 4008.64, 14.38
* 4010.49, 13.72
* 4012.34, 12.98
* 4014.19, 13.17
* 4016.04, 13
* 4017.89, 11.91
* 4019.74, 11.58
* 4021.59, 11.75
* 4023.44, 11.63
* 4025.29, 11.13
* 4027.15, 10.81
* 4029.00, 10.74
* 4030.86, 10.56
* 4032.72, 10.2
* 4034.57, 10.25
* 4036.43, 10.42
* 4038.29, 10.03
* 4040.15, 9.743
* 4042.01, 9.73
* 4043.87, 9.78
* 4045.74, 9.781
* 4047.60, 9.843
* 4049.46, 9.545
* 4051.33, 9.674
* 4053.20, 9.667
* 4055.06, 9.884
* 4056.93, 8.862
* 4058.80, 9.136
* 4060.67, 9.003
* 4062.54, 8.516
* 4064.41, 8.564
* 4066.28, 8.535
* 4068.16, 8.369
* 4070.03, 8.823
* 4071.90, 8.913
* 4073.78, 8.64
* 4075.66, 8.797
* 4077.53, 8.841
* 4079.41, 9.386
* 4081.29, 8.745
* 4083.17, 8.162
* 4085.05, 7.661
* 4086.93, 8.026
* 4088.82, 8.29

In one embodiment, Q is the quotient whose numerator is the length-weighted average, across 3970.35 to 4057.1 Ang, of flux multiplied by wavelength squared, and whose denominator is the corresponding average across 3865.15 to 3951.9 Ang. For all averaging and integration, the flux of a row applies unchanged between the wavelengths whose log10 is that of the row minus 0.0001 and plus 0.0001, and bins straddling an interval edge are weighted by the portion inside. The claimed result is 0.7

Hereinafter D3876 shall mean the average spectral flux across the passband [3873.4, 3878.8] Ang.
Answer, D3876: 11.8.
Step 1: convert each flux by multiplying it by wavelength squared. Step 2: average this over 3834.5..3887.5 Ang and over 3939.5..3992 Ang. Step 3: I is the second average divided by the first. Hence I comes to 1.59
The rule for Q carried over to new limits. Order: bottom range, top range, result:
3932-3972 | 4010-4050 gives 0.64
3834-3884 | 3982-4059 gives 1.28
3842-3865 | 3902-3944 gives 2.13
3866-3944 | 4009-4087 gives 0.53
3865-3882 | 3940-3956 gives 1.56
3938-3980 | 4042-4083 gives 0.54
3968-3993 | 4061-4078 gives 0.52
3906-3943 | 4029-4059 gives 0.46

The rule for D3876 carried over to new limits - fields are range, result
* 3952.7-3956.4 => 17.5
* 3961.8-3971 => 17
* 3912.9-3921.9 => 27.1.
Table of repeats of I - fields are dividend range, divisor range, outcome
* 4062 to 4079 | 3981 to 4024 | 0.59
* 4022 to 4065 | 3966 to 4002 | 0.59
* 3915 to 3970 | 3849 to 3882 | 1.71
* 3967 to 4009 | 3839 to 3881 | 1.61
